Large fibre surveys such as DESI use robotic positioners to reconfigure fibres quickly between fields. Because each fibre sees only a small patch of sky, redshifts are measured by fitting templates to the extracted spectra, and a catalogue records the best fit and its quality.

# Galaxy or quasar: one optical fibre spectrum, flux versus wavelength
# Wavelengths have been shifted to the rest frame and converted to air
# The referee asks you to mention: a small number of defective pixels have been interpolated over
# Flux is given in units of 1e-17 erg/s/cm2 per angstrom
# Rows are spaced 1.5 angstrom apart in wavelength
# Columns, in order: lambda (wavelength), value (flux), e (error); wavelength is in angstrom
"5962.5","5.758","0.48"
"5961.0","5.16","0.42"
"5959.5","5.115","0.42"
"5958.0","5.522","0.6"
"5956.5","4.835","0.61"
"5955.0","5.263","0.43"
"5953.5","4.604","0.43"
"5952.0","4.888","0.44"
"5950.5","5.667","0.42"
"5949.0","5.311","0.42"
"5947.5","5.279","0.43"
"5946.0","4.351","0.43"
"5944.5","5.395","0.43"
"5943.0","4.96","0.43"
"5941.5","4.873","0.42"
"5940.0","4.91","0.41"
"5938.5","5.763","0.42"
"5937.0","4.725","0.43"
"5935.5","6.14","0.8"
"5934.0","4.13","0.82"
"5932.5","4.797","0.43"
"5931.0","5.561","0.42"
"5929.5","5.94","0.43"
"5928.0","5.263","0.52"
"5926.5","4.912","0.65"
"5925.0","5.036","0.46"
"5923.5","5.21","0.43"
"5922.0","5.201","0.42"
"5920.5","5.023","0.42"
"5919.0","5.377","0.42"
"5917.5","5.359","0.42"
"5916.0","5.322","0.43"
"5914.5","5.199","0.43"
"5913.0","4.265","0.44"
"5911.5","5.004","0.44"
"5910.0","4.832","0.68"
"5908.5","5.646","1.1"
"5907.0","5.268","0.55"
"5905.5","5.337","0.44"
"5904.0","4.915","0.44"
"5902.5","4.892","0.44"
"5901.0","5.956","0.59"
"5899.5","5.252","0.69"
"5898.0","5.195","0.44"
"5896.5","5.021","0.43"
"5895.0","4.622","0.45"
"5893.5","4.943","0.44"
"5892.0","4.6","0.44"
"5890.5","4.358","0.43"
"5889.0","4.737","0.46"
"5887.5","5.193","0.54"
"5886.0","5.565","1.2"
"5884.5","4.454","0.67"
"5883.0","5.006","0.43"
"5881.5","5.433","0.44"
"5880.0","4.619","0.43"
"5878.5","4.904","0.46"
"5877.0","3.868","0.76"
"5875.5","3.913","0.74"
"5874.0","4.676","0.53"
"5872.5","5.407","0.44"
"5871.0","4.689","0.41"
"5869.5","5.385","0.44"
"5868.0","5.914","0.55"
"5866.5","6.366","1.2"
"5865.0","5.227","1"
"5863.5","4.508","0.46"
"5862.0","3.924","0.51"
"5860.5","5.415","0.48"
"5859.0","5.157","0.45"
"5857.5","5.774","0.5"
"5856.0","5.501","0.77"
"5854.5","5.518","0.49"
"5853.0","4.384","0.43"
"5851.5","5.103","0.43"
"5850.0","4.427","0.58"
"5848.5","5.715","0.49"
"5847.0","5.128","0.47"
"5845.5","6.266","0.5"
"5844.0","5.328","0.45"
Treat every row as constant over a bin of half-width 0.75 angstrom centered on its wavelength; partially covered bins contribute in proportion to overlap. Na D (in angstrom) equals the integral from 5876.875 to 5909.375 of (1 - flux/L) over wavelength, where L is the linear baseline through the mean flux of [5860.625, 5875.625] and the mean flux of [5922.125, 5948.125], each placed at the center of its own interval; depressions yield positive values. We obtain 0.50 angstrom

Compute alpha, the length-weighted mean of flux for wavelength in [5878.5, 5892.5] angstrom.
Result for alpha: 4.89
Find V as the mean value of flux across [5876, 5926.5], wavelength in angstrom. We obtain 5.01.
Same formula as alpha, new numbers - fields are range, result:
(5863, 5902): 5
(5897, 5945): 5.17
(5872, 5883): 4.69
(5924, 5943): 5.16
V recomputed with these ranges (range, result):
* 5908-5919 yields 5.1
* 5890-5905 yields 4.99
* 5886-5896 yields 4.81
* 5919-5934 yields 5.17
